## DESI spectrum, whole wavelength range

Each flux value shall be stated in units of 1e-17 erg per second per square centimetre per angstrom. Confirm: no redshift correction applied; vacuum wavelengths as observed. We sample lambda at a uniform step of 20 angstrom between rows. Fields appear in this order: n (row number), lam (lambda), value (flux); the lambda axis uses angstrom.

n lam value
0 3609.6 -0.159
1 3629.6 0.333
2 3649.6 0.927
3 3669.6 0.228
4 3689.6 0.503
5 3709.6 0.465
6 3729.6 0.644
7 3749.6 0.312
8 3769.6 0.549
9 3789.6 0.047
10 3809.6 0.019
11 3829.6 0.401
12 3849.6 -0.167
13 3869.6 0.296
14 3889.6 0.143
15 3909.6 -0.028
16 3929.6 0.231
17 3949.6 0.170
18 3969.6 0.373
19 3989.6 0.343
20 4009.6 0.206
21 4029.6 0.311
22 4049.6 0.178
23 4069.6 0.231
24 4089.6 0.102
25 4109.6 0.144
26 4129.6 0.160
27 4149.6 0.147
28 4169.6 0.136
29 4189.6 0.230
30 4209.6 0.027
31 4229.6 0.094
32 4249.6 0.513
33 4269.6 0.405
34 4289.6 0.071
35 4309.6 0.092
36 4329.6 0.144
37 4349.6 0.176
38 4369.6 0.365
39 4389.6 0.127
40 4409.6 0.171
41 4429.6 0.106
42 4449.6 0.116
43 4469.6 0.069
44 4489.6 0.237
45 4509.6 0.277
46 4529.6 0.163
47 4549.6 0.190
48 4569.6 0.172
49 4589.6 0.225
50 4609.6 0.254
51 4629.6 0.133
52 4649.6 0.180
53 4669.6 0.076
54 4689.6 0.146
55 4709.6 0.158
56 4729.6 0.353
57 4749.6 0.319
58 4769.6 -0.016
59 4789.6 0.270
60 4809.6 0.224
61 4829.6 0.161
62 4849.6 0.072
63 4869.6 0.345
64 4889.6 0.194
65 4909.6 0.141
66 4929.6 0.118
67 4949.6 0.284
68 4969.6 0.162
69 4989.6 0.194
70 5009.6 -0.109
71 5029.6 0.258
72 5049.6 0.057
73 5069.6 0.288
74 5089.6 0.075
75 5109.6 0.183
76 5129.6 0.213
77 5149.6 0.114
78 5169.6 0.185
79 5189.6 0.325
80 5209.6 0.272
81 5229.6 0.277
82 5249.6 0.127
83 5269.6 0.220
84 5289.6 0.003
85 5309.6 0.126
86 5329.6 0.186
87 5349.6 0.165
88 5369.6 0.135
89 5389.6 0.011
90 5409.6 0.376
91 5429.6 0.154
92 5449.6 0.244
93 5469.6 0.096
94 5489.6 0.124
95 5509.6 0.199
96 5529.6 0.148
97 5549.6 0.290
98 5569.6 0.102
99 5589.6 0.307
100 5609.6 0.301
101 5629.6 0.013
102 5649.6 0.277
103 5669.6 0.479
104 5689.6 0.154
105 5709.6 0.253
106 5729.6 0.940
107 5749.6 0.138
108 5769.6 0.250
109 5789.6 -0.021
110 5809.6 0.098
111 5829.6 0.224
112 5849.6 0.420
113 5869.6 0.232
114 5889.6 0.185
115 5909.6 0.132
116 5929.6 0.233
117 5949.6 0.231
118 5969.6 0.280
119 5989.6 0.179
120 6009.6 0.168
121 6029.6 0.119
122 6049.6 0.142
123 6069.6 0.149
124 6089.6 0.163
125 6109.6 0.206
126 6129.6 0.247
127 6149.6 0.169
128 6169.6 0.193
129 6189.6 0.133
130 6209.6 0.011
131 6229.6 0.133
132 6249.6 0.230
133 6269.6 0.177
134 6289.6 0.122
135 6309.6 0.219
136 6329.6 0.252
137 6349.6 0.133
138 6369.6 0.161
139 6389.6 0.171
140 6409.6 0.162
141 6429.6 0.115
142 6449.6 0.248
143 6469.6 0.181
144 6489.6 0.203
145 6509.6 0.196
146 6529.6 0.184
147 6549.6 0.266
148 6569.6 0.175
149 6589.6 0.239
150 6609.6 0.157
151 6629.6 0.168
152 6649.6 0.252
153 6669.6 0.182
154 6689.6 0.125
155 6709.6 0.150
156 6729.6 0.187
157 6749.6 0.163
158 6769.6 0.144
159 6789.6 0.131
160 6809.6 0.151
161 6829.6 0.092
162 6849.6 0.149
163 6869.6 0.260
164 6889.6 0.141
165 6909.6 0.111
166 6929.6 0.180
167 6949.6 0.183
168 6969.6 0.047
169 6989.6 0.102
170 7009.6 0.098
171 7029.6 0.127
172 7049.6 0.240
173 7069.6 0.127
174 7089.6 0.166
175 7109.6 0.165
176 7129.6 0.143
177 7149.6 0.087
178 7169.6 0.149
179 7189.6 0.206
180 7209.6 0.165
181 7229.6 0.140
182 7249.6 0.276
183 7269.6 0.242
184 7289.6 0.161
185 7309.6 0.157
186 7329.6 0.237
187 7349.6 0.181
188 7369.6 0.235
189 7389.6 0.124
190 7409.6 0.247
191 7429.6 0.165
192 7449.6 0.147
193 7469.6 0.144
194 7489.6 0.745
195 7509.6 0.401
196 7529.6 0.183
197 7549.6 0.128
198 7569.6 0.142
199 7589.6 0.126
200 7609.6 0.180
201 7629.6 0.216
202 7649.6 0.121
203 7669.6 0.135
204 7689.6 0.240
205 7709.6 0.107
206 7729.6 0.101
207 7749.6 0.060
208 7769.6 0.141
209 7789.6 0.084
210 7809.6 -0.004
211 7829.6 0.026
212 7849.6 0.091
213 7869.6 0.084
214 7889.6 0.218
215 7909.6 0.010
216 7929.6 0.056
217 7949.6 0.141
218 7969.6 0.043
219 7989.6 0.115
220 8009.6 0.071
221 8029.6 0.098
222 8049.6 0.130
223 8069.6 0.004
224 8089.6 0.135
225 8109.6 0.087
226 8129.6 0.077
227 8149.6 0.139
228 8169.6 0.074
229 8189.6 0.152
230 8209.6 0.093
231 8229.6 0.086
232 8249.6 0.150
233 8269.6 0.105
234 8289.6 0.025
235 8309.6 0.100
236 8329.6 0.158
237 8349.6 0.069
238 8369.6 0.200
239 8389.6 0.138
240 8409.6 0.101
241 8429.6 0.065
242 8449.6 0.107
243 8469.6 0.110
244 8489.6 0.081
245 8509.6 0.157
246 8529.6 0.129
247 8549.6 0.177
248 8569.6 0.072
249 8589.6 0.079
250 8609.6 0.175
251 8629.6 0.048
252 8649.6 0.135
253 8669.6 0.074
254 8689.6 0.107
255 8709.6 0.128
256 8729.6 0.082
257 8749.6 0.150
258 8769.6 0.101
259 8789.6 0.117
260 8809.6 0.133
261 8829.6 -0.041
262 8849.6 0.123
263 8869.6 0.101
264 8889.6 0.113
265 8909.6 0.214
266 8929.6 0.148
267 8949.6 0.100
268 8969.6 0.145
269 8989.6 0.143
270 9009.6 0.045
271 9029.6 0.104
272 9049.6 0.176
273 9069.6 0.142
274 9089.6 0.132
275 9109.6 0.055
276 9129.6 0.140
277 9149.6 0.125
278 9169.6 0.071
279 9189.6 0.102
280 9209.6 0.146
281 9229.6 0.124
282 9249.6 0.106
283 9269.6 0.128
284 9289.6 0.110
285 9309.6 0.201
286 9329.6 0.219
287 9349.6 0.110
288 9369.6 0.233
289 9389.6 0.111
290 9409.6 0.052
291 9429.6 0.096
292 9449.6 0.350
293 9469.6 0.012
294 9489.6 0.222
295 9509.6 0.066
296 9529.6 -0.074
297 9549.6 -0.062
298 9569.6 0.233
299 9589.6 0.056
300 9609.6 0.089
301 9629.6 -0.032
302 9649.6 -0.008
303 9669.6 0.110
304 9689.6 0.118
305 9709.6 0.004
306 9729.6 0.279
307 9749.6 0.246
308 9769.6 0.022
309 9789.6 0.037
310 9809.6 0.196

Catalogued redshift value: 0.142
